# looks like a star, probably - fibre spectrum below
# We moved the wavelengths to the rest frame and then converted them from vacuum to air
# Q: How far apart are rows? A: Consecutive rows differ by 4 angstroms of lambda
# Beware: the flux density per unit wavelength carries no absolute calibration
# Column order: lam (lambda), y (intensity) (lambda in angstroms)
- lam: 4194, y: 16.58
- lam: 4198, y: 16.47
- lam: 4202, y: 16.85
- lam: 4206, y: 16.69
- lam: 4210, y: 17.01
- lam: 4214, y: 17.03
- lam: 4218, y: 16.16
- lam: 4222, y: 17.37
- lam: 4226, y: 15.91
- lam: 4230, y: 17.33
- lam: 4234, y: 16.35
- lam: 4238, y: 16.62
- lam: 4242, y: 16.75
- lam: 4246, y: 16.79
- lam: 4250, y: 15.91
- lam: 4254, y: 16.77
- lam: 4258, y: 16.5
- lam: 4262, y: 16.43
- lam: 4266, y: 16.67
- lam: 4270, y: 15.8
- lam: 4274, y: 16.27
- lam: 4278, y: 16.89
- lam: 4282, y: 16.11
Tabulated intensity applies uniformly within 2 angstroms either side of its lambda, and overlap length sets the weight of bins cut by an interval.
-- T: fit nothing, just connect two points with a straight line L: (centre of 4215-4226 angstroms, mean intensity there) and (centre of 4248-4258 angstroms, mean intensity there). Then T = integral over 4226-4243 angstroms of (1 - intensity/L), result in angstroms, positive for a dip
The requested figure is -0.1 angstroms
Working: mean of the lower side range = 16.6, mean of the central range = 16.7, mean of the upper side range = 16.4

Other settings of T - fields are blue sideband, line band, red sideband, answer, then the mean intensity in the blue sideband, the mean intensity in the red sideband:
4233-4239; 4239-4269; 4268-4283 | -0.2 angstroms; 16.5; 16.3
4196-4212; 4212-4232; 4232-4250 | -0.1 angstroms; 16.8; 16.5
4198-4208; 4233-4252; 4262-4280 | 0.1 angstroms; 16.7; 16.4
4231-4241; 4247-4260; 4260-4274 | 0.0 angstroms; 16.6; 16.3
